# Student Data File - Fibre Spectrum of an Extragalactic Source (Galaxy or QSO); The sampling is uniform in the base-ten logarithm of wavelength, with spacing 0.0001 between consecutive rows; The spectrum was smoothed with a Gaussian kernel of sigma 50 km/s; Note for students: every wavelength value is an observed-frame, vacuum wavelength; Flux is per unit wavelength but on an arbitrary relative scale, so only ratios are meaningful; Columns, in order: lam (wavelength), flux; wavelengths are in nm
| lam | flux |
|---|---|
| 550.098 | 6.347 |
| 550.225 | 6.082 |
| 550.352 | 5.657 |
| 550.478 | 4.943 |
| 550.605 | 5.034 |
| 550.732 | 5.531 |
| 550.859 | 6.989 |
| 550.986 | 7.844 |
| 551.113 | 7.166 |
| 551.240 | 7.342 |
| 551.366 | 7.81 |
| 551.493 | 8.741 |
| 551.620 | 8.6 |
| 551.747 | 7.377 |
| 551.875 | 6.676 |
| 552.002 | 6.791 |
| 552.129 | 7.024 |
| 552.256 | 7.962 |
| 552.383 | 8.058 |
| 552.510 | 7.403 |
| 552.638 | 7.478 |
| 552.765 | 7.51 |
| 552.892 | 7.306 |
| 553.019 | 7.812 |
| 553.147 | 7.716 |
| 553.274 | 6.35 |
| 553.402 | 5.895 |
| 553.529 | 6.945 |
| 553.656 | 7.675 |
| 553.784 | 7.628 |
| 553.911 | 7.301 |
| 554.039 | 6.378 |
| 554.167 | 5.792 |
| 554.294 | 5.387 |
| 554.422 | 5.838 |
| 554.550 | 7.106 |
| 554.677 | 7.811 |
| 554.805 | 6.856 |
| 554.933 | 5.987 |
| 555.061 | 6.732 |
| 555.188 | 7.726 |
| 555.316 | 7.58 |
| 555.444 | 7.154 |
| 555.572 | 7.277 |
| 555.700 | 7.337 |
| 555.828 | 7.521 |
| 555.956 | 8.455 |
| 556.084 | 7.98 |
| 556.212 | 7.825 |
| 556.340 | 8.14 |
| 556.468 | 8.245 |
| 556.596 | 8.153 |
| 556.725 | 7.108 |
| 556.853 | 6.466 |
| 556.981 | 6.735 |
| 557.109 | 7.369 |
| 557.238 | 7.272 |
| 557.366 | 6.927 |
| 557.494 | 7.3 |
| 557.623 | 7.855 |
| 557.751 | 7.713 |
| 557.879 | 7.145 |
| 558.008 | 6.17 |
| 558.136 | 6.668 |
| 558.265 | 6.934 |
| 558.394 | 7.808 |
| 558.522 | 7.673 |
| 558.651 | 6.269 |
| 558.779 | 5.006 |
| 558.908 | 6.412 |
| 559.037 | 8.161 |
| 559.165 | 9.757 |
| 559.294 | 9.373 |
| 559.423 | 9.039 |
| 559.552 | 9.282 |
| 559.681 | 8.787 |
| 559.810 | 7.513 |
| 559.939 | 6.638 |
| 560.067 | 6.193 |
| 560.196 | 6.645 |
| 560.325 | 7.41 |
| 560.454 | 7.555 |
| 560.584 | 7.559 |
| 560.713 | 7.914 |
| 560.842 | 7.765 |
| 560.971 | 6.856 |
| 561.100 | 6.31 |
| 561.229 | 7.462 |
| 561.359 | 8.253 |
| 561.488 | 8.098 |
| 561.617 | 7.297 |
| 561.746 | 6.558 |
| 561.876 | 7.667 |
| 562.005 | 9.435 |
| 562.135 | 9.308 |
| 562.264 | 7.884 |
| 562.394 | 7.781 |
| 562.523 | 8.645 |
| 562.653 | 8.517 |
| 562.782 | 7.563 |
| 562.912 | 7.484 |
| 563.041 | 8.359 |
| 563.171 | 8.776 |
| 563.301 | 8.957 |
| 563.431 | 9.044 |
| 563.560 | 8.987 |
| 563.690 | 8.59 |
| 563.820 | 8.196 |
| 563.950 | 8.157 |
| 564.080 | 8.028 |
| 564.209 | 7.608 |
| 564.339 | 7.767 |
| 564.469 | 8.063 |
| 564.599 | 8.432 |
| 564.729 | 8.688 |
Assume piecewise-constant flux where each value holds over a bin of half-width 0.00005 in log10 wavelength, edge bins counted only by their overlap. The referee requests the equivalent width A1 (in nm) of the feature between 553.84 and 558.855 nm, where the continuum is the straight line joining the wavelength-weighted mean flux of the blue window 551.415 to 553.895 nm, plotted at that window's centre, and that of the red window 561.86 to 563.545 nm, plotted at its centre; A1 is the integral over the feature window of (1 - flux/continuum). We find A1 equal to 0.45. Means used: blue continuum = 7.42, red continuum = 8.46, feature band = 7.1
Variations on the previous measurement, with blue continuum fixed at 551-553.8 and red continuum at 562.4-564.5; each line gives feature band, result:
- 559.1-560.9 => 0.01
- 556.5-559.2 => 0.23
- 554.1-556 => 0.17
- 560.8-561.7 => 0.08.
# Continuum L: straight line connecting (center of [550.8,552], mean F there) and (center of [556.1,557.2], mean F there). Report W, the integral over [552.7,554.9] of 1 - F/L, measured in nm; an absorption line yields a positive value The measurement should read 0.19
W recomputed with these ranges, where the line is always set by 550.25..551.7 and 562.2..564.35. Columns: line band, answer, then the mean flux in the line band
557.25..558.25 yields 0.069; 7.11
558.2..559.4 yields 0.034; 7.54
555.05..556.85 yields -0.052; 7.65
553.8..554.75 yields 0.087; 6.58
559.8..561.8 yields 0.185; 7.25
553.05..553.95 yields 0.008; 7.09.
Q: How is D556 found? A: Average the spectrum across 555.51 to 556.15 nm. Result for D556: 7.72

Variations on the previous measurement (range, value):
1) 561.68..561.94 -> 7.1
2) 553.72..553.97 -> 7.48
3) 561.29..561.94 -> 7.57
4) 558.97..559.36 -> 9.08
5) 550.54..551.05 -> 6.34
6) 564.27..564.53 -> 7.9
